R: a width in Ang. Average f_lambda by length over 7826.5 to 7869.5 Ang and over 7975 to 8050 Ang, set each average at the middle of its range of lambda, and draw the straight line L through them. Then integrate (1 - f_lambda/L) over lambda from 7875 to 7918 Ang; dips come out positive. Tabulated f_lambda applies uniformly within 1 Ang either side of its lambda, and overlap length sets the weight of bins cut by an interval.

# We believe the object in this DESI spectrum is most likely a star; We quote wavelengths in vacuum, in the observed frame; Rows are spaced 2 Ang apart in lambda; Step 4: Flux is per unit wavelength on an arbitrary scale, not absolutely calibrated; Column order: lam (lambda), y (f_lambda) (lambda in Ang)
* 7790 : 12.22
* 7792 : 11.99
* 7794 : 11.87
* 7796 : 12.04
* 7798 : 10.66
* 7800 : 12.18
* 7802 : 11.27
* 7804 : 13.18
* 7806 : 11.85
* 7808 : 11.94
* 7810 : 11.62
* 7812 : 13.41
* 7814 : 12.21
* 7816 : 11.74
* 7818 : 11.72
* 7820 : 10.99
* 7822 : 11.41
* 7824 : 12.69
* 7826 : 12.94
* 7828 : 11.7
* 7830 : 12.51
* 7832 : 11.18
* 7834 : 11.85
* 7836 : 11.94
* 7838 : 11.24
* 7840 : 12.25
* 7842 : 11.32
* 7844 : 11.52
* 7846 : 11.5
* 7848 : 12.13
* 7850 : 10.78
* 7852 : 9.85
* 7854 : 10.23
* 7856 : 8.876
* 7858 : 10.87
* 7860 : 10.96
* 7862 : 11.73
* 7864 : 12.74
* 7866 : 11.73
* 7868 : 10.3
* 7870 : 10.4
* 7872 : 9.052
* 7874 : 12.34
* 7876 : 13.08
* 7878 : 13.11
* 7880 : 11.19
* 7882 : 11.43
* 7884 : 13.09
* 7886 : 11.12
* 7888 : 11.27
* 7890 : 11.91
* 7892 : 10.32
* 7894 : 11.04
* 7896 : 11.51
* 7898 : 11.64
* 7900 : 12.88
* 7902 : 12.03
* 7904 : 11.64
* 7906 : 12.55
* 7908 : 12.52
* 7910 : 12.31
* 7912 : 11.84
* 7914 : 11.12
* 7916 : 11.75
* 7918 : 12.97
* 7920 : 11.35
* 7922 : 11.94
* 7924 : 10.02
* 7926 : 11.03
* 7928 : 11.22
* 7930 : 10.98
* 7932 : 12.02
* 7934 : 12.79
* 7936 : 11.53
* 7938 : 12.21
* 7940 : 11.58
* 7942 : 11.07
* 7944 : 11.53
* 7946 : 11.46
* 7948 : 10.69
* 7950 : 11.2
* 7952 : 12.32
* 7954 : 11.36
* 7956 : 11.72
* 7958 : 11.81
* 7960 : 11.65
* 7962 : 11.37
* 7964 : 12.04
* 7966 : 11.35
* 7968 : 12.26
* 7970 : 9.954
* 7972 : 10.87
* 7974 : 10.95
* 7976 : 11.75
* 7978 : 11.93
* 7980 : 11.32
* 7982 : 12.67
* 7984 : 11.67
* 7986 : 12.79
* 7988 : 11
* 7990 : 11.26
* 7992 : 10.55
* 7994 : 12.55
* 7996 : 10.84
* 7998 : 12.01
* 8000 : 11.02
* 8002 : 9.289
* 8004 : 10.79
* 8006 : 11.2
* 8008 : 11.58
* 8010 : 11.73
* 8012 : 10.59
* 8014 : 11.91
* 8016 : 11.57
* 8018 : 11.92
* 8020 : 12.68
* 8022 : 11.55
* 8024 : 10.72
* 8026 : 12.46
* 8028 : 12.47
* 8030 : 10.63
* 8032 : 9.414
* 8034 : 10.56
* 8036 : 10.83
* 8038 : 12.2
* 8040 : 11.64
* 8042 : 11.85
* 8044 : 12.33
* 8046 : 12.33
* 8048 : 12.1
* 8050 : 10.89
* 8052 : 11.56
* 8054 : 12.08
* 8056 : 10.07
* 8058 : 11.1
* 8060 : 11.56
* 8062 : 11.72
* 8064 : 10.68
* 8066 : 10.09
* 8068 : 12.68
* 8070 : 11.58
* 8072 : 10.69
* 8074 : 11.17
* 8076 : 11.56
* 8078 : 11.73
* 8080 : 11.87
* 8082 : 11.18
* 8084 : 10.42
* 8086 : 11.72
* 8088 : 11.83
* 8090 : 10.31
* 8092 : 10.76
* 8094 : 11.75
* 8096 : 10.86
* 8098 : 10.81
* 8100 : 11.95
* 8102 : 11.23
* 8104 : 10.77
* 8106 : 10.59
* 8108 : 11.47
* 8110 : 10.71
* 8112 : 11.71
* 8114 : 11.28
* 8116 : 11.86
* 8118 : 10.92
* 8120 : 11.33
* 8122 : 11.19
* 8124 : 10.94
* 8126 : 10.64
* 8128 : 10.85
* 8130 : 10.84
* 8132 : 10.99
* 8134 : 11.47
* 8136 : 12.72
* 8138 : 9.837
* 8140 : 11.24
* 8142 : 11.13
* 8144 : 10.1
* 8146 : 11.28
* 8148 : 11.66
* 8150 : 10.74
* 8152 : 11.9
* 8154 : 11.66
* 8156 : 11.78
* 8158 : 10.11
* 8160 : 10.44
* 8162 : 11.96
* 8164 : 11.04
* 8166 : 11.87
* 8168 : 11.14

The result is -2.0 Ang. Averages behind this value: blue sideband 11.3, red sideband 11.5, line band 11.9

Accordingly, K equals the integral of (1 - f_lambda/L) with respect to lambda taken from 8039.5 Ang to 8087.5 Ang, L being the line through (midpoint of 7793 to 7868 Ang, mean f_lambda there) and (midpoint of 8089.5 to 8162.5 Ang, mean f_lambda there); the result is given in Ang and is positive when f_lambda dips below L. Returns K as -0.9 Ang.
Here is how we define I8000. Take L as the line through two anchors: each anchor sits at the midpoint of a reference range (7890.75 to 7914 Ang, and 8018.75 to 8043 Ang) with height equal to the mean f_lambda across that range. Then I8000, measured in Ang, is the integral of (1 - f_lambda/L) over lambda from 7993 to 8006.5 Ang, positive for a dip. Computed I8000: 0.5 Ang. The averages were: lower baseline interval 11.8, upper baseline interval 11.4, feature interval 11.1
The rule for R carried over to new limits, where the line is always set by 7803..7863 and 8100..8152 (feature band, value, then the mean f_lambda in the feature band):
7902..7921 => -0.9 Ang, 12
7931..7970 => -0.8 Ang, 11.6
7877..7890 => -0.4 Ang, 11.9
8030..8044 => 0.2 Ang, 11.1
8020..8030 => -0.4 Ang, 11.8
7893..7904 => -0.3 Ang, 11.8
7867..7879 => 0.2 Ang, 11.4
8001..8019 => 0.2 Ang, 11.2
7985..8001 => -0.2 Ang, 11.5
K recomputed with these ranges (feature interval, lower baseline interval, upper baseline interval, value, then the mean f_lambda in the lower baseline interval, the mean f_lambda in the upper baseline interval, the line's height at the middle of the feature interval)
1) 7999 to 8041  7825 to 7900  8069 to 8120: 0.1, 11.4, 11.2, 11.3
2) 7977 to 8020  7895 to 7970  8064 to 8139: 0.1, 11.7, 11.2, 11.5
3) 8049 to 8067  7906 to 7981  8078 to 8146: 0.3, 11.6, 11.1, 11.3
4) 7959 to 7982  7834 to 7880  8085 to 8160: -0.5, 11.3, 11.2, 11.2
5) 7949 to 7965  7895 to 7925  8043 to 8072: 0.1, 11.9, 11.5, 11.7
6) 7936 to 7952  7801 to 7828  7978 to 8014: 0.2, 12.1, 11.4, 11.6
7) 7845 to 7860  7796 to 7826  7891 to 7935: 1.6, 12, 11.7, 11.9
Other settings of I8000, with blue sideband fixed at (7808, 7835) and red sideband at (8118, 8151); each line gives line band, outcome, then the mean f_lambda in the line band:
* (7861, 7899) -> 0.9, 11.5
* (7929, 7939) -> -0.2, 11.9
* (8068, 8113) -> -0.2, 11.2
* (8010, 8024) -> -0.3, 11.6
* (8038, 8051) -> -0.6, 11.9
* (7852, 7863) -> 1.3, 10.5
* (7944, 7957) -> 0.2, 11.5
